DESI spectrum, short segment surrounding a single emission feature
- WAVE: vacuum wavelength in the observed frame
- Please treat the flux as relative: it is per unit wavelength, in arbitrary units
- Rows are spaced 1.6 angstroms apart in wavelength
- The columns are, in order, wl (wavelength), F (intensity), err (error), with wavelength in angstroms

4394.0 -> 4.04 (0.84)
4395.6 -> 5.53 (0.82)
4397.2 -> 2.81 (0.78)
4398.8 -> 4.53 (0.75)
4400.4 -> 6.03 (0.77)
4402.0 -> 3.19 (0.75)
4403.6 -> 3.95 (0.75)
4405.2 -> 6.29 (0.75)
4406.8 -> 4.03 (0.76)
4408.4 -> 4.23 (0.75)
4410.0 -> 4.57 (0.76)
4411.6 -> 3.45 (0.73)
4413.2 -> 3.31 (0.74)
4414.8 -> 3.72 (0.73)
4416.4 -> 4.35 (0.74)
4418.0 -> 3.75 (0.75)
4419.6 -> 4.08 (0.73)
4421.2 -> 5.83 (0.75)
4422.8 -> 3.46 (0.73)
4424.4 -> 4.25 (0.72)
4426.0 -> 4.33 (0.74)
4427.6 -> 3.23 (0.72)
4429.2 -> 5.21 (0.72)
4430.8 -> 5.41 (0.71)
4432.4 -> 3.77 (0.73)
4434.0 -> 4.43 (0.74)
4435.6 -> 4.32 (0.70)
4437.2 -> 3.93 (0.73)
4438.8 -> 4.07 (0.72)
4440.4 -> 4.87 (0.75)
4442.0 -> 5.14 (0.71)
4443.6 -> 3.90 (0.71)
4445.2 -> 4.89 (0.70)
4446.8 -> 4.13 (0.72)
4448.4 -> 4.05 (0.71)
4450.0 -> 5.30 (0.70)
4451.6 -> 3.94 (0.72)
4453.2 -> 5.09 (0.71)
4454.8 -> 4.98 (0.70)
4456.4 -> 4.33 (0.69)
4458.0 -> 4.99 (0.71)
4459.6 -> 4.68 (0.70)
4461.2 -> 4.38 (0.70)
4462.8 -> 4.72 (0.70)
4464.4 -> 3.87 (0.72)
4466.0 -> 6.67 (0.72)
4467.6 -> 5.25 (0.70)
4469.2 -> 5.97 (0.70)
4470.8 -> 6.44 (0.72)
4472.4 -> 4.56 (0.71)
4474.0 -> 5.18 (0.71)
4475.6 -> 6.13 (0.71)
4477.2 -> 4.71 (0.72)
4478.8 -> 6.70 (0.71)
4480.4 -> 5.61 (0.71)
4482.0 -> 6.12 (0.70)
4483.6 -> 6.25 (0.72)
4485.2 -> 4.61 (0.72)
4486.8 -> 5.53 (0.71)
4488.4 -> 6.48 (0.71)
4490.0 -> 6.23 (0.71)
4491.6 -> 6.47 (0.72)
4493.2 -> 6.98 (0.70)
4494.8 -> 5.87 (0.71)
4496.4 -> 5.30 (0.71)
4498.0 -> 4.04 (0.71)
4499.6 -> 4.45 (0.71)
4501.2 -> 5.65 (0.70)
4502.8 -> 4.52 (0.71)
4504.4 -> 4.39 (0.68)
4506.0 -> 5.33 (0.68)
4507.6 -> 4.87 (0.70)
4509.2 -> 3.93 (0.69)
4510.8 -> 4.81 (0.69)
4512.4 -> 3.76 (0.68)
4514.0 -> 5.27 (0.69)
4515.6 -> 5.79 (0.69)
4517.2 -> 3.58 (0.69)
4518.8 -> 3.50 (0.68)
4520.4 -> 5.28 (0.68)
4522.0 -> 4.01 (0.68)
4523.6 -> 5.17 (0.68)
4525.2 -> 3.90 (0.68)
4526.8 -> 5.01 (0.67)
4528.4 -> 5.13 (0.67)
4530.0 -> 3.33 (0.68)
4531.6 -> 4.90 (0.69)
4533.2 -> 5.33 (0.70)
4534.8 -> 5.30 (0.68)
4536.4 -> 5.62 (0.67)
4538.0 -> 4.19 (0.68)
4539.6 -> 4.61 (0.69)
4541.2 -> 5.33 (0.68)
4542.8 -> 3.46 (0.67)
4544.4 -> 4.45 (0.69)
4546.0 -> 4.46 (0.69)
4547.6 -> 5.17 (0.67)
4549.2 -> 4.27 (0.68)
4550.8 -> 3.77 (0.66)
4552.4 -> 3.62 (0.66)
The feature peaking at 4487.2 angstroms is Mg II 2798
